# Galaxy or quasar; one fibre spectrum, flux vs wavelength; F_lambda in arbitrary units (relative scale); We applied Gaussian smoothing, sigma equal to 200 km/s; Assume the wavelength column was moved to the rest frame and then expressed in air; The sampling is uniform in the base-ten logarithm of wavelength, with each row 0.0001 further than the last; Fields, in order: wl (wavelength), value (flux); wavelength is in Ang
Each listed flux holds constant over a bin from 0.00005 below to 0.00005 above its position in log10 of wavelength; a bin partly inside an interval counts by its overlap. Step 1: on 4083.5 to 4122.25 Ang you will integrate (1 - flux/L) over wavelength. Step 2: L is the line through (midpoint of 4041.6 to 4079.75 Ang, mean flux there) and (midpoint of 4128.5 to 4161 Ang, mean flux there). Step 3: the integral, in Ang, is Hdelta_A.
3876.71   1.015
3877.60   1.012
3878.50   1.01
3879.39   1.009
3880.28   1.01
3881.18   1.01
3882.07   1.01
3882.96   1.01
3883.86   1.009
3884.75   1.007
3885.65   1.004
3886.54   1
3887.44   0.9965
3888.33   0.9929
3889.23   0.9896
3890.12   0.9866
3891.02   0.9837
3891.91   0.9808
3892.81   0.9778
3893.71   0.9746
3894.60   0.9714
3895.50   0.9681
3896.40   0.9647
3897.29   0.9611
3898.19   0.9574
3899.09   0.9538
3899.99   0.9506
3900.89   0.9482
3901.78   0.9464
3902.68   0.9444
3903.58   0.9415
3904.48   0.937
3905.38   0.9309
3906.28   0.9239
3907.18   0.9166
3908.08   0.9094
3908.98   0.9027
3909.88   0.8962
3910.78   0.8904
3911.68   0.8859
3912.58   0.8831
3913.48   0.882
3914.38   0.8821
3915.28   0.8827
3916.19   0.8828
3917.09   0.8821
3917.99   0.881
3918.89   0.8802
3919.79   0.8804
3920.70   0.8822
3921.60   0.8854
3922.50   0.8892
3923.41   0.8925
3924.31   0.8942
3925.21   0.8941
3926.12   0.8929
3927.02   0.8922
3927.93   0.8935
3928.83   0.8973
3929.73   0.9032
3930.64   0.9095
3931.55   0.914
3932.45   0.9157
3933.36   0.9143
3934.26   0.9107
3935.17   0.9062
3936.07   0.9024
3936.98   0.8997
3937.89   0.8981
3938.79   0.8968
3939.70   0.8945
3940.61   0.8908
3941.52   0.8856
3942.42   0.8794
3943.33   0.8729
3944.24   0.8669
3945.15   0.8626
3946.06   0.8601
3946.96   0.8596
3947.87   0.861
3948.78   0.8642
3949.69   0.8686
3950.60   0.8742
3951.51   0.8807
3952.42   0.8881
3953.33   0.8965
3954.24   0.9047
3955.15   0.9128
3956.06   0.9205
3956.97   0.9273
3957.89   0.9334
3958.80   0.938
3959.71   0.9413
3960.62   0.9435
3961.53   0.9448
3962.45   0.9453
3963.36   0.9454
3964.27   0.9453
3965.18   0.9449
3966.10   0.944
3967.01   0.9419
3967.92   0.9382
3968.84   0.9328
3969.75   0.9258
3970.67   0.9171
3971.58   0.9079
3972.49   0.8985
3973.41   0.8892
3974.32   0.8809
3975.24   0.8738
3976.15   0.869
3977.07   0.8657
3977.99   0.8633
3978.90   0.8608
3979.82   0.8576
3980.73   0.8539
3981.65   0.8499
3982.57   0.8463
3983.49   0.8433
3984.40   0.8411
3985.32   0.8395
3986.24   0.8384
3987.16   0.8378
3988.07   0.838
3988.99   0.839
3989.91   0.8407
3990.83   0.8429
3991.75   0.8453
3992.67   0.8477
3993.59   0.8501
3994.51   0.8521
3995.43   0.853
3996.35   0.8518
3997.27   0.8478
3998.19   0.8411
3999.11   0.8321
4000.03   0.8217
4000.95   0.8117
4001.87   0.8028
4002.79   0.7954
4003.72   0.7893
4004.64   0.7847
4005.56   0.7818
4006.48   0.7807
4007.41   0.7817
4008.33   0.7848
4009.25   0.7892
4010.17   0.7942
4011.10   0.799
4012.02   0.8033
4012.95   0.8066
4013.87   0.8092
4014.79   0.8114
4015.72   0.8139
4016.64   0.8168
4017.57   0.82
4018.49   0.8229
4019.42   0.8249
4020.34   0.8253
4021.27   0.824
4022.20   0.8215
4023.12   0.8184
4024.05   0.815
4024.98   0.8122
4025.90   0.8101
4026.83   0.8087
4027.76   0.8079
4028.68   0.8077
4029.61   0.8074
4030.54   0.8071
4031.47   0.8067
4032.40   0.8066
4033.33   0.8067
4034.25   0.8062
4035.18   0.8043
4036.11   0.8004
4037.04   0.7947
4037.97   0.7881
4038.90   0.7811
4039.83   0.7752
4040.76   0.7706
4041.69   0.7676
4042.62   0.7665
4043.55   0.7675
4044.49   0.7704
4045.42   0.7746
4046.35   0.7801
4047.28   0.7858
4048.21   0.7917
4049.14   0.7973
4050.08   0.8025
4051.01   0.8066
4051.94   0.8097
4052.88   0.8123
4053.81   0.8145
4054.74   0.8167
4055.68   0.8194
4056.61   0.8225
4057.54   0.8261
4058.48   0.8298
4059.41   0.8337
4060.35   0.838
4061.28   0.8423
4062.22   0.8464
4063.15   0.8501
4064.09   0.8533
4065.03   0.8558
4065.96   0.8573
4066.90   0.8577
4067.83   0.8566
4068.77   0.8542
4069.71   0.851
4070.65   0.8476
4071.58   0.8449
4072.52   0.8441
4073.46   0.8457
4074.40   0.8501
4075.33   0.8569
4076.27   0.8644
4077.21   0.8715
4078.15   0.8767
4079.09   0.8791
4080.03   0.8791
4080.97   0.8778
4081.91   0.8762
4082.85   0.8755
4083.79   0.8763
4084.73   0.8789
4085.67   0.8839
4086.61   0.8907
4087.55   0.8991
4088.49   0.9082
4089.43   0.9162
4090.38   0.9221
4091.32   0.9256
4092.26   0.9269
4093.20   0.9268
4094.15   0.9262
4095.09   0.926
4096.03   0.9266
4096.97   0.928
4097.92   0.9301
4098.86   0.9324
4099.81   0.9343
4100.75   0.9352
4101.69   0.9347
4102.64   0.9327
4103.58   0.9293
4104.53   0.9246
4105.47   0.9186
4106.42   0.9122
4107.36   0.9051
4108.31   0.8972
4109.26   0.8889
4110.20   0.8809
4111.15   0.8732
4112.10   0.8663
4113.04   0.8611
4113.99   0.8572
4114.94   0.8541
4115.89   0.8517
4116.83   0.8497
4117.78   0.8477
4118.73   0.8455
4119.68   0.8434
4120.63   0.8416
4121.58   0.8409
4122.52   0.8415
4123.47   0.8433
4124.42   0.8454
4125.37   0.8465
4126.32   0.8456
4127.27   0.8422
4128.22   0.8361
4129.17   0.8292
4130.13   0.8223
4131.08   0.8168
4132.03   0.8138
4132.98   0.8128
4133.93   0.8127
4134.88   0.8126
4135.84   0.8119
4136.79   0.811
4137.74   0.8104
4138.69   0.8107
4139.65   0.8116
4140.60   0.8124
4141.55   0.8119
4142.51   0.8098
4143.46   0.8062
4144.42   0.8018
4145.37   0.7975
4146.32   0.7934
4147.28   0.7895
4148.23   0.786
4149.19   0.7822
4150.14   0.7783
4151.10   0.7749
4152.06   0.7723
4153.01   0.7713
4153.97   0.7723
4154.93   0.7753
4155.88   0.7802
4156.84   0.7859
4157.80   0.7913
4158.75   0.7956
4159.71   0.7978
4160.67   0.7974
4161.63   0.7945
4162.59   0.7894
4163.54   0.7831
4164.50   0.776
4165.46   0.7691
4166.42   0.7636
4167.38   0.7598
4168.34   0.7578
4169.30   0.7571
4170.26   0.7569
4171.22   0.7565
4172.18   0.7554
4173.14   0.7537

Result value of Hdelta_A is -3.9 Ang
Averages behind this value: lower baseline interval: 0.829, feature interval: 0.896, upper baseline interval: 0.799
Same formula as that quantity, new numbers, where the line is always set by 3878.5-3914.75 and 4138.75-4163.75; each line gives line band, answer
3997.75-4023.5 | 2.22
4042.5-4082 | 0.76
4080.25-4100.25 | -1.86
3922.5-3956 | 1.43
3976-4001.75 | 1.52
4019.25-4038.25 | 1.35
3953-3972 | -0.34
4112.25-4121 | -0.40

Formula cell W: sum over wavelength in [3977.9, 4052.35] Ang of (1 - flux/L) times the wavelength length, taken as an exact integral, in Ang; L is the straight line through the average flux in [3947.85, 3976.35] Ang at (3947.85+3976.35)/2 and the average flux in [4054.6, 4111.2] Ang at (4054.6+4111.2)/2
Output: 7.2 Ang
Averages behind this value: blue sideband 0.914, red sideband 0.882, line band 0.813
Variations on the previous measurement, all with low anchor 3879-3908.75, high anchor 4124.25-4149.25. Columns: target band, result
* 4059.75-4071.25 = 0.1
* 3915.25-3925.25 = 0.7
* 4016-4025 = 0.7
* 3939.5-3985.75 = 1.6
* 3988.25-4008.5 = 1.8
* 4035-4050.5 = 1.6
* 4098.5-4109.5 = -1.1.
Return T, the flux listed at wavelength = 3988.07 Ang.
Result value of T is 0.838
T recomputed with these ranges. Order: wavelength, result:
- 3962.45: 0.9453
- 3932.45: 0.9157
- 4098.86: 0.9324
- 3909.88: 0.8962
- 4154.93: 0.7753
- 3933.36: 0.9143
